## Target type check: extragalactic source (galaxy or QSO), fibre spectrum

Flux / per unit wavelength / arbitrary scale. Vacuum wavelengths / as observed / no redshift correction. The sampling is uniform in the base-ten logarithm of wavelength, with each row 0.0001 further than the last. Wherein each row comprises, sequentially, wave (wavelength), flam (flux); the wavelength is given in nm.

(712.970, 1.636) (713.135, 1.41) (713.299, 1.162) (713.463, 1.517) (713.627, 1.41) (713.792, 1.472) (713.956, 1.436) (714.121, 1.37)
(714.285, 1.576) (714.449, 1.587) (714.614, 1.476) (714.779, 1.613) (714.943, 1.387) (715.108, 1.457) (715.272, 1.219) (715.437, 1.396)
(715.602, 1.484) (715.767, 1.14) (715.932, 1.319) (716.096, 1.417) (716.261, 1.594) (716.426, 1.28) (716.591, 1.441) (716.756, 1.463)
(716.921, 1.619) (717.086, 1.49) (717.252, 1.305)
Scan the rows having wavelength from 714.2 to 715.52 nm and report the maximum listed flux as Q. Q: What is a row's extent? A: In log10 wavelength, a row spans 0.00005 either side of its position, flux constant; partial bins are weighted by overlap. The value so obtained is 1.613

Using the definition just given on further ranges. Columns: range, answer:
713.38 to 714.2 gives 1.517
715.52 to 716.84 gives 1.594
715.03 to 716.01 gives 1.484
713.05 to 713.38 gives 1.41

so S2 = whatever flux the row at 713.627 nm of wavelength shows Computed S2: 1.41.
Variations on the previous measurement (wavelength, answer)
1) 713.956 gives 1.436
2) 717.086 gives 1.49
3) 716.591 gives 1.441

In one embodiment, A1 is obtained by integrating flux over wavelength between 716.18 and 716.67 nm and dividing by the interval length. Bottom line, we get 1.44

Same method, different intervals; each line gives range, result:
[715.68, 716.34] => 1.37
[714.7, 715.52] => 1.41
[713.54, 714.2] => 1.42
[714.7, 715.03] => 1.5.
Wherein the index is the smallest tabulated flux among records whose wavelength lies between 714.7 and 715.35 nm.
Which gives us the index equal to 1.219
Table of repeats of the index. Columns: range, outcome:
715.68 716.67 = 1.14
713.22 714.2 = 1.162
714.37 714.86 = 1.476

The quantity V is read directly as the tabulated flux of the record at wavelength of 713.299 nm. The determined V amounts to 1.162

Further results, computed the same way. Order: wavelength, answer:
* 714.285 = 1.576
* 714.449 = 1.587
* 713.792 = 1.472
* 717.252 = 1.305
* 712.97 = 1.636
